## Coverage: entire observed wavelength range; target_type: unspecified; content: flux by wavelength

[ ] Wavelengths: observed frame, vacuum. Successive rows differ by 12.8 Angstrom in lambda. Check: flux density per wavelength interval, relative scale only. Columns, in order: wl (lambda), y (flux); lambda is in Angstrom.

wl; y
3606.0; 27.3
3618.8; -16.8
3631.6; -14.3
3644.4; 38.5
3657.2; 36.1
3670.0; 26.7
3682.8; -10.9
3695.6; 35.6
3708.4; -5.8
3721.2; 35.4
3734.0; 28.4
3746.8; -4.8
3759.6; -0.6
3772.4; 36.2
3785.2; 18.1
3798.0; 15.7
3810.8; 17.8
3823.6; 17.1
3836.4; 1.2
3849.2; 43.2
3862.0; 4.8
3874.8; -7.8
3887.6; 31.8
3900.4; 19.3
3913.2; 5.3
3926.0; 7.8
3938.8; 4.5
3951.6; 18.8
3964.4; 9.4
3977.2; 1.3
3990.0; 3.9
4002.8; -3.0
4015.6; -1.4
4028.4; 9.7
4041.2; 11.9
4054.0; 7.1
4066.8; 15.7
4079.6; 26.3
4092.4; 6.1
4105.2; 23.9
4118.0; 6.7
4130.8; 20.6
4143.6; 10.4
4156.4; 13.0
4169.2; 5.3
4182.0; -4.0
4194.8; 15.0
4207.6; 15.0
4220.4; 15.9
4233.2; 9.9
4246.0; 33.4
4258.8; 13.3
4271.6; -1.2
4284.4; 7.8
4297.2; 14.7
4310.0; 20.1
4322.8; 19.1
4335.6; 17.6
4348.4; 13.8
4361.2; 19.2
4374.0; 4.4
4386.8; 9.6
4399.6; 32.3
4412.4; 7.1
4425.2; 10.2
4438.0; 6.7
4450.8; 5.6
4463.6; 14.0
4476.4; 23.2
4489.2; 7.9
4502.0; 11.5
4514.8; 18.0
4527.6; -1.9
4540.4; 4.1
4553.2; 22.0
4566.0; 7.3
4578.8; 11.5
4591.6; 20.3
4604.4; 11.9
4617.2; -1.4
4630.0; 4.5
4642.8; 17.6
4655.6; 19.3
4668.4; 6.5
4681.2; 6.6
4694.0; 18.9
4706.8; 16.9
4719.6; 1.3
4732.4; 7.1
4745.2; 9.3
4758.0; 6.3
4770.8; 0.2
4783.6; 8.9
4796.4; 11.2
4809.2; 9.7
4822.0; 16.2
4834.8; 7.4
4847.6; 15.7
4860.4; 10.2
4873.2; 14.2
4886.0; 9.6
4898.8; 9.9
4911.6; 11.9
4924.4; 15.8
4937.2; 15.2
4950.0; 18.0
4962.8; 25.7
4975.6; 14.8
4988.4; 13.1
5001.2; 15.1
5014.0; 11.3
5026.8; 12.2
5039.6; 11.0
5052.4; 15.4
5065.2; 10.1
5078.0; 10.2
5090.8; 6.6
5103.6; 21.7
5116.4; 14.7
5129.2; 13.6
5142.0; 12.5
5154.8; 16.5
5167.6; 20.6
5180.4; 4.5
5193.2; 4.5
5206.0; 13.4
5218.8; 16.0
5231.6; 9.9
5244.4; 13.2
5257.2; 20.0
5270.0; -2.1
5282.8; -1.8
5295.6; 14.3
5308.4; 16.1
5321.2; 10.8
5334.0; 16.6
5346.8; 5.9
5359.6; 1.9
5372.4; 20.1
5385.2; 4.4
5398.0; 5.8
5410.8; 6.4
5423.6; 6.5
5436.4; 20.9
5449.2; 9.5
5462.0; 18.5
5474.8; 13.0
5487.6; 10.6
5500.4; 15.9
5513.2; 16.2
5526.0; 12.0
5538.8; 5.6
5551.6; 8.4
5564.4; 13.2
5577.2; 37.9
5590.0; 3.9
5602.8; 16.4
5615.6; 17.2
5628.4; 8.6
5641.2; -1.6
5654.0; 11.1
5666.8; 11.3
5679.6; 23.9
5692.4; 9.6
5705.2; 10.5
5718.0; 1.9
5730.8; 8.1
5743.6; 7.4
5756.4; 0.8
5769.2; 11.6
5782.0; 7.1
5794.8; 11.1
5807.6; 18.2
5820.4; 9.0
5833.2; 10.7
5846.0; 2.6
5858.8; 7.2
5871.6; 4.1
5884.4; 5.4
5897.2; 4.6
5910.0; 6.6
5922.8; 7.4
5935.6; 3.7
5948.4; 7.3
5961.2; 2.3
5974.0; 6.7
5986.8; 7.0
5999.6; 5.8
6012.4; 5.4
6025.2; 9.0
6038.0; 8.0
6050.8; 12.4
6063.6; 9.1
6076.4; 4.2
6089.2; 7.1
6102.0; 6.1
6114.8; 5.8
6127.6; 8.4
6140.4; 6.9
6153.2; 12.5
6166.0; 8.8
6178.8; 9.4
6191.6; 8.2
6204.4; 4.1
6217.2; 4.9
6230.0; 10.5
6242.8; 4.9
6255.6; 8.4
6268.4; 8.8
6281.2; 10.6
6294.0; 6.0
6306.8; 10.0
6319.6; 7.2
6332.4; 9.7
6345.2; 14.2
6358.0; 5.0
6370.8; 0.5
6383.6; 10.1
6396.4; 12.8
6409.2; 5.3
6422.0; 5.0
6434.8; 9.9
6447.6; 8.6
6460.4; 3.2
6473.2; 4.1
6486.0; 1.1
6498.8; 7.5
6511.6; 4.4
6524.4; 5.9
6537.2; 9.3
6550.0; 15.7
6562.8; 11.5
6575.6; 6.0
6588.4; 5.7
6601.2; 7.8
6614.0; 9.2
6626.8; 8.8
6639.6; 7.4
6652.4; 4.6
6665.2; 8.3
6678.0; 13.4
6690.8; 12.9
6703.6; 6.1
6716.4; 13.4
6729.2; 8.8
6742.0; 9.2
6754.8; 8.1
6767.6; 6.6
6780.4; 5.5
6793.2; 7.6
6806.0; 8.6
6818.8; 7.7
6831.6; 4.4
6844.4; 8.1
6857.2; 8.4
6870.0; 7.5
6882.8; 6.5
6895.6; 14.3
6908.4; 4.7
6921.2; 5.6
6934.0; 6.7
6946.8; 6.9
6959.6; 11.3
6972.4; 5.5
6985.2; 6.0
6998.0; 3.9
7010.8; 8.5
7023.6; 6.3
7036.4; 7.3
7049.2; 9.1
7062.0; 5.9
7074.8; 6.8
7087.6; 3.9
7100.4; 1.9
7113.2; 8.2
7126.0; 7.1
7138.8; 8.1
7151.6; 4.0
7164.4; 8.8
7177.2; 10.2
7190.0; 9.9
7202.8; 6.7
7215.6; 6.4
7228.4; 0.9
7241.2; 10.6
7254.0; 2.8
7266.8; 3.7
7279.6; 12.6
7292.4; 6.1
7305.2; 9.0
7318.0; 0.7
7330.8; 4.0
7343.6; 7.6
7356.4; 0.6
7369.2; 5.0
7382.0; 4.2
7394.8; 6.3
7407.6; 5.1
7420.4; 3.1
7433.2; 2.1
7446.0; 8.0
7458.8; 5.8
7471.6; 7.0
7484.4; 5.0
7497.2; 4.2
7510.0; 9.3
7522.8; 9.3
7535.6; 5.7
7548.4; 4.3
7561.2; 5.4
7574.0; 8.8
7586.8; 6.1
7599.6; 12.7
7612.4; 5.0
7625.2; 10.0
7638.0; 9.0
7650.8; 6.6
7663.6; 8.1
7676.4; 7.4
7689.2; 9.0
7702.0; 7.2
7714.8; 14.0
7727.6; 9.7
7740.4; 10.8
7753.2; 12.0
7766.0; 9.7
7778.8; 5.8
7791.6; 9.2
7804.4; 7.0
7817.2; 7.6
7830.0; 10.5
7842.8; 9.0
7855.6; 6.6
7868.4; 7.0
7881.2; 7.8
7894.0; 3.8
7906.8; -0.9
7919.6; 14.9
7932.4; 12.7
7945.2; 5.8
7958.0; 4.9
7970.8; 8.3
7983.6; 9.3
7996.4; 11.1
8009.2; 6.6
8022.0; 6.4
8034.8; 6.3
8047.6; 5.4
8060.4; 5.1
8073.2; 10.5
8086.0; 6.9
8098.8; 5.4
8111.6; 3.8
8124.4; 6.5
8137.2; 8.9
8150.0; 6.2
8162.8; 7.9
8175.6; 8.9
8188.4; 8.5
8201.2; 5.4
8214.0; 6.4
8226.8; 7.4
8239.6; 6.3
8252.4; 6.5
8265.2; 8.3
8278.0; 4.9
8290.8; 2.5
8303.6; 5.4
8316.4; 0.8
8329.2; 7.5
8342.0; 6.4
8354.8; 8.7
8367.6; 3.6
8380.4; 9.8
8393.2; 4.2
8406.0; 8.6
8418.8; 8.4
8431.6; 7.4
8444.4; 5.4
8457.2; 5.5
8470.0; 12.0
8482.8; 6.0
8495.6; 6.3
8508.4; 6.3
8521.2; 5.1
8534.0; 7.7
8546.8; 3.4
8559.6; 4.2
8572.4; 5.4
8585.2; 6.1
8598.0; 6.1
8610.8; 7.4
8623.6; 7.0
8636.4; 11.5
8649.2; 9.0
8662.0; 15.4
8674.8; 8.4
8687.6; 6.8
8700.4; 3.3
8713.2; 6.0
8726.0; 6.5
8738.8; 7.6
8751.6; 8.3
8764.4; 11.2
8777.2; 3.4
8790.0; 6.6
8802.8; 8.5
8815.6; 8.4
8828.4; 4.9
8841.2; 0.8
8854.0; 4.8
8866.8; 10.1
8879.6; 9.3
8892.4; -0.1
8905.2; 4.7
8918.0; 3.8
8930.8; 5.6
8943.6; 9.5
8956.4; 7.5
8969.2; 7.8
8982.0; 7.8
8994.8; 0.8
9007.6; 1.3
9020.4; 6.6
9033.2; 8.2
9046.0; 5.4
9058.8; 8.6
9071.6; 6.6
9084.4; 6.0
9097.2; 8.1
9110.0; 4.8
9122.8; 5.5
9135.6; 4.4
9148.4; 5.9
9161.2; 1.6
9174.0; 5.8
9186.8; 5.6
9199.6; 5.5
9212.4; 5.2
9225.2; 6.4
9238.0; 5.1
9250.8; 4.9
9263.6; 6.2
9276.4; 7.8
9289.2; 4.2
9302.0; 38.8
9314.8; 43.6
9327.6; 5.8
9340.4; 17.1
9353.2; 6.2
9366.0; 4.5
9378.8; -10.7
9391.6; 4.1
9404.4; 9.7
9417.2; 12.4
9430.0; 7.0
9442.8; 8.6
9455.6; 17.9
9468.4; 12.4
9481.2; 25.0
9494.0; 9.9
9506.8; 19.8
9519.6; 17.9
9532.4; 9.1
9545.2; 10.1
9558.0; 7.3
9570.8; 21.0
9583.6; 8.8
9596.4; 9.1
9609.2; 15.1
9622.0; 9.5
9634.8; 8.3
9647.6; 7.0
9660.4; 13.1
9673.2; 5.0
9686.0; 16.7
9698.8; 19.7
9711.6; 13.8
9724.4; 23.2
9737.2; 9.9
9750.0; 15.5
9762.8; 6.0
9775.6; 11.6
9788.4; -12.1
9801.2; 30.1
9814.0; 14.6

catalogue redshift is 1.496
